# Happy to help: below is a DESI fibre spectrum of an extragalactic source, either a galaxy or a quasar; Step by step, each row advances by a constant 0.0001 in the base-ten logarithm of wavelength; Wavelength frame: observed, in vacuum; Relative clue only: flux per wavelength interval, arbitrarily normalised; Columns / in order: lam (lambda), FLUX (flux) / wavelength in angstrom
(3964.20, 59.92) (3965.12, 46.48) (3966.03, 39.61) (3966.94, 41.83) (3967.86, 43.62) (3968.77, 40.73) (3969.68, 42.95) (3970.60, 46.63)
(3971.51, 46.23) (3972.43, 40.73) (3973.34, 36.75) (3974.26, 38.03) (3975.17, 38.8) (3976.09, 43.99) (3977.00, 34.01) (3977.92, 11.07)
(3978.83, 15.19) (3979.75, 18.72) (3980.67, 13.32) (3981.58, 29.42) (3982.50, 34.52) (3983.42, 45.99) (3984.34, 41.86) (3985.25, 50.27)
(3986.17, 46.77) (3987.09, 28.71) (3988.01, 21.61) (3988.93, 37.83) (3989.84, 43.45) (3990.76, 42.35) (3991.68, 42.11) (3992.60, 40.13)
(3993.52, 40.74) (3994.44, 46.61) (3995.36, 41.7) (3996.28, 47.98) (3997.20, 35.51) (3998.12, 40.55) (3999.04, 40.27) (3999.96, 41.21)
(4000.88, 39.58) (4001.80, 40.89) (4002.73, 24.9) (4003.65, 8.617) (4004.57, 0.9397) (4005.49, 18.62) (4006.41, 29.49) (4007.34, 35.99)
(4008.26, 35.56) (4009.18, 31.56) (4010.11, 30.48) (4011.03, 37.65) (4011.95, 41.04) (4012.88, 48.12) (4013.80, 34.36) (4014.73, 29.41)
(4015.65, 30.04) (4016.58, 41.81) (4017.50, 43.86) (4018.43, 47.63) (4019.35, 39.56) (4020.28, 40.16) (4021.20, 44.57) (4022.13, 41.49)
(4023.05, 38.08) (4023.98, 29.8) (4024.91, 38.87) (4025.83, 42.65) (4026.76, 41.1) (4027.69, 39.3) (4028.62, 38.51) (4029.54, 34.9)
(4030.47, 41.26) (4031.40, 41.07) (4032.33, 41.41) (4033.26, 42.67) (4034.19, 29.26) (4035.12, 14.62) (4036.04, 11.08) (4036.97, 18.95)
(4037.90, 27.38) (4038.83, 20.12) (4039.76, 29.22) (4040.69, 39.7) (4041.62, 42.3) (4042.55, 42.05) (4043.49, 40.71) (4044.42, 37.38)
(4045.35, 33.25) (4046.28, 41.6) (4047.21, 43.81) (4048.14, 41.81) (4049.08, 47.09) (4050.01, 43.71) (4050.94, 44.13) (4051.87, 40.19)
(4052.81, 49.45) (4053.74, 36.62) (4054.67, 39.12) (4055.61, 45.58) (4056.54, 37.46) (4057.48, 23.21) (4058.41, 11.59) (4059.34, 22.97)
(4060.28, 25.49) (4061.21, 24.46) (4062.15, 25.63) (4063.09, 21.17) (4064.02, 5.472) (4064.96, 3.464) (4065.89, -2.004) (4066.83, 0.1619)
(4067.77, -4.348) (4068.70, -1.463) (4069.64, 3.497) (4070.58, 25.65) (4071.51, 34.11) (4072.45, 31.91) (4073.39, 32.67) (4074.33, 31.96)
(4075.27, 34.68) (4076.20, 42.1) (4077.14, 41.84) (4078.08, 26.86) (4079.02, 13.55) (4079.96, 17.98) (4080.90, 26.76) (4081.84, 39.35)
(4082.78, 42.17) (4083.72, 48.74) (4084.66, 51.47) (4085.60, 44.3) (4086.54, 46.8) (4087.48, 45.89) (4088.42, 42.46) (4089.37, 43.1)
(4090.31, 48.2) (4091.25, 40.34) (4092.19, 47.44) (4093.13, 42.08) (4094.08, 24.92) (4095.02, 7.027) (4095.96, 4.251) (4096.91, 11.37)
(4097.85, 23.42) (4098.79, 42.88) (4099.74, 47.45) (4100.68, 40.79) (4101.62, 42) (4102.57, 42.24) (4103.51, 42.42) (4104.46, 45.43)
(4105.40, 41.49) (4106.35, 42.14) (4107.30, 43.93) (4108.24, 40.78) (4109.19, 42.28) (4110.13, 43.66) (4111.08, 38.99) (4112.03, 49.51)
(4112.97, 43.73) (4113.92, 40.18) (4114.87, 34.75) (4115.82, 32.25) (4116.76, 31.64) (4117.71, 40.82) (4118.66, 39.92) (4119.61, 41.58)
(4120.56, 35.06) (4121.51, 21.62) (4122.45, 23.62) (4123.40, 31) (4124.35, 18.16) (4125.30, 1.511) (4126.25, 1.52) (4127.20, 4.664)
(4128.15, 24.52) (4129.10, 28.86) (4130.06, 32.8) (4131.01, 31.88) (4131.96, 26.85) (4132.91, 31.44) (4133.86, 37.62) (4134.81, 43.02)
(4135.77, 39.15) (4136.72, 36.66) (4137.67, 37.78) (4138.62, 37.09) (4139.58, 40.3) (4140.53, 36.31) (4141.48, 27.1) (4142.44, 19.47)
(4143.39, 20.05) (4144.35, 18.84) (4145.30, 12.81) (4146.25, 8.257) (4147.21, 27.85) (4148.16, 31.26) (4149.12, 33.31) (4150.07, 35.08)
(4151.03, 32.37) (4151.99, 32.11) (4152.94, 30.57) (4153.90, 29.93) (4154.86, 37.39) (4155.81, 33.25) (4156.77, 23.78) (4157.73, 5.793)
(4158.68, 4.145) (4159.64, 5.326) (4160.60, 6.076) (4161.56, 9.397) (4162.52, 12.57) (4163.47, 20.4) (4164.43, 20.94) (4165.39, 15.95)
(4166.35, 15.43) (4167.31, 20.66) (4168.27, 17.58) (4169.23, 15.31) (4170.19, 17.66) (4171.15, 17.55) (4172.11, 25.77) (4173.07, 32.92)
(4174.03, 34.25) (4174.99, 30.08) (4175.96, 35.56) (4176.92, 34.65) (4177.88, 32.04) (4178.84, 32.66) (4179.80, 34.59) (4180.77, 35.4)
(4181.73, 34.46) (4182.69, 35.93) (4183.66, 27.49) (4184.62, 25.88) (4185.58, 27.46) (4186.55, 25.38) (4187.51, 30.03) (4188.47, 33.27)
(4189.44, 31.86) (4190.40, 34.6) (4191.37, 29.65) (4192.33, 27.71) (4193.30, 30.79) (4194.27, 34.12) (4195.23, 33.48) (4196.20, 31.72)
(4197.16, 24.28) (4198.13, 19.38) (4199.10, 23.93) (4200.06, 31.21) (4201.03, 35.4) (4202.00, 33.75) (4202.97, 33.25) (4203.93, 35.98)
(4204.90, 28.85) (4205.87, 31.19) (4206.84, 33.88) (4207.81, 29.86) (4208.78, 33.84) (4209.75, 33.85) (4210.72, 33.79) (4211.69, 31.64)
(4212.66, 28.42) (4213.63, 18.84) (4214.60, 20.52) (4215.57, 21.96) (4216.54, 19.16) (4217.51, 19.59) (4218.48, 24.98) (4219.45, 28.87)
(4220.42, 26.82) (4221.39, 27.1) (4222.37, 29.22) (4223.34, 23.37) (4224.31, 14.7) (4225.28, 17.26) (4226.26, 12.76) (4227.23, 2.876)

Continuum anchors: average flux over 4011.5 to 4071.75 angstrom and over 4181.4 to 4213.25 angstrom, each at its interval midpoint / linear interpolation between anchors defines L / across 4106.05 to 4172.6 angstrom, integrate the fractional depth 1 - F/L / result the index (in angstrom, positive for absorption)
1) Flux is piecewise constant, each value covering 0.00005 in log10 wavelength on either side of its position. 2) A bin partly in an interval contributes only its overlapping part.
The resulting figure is 8.36 angstrom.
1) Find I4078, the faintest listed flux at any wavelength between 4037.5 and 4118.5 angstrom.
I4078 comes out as -4.348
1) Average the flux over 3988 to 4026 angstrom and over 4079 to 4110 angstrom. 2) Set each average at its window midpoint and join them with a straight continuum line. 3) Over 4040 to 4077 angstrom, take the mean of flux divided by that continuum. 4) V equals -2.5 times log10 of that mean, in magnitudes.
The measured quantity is 0.257 mag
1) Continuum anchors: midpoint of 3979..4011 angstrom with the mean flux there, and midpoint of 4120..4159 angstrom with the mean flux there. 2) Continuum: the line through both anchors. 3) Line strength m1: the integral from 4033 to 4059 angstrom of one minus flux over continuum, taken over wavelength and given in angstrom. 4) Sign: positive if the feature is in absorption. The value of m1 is -2.63 angstrom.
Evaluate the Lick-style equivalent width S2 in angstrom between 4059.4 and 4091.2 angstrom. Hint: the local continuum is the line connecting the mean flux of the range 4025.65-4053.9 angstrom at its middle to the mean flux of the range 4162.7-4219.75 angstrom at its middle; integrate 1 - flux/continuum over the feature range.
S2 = 6.1 angstrom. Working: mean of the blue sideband 36.6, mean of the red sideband 28.1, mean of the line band 27.8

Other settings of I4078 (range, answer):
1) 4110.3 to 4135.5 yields 1.511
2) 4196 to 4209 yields 19.38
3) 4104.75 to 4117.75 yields 31.64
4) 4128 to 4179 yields 4.145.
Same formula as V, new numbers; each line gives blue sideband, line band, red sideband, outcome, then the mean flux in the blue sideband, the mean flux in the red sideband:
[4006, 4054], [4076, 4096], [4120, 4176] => -0.174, 37.1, 24.3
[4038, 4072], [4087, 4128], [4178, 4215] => -0.175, 28.1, 30.5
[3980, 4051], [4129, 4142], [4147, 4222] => -0.178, 36.1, 27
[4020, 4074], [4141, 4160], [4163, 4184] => 0.164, 30.6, 26.7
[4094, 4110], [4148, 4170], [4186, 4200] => 0.439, 34.9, 29.4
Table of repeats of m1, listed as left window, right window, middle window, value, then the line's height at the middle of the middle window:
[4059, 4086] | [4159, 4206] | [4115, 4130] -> -0.04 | 25.5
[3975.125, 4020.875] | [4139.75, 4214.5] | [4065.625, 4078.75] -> 4.14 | 31.5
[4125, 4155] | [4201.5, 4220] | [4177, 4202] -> -2.05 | 28.3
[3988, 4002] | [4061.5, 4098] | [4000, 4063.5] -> 0.51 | 34.9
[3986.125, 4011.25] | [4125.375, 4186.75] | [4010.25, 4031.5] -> -3.82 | 33.2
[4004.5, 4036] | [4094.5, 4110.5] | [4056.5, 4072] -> 9.20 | 35.6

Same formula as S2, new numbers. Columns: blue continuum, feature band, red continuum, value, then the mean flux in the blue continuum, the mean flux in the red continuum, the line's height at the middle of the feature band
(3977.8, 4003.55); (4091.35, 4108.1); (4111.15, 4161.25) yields -2.9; 35.8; 27.9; 29.9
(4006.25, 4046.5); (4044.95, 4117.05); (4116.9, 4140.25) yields -1.6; 35.9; 29.6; 32.5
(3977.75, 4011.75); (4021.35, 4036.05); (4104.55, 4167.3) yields -1.8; 33.6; 28.3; 32.3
